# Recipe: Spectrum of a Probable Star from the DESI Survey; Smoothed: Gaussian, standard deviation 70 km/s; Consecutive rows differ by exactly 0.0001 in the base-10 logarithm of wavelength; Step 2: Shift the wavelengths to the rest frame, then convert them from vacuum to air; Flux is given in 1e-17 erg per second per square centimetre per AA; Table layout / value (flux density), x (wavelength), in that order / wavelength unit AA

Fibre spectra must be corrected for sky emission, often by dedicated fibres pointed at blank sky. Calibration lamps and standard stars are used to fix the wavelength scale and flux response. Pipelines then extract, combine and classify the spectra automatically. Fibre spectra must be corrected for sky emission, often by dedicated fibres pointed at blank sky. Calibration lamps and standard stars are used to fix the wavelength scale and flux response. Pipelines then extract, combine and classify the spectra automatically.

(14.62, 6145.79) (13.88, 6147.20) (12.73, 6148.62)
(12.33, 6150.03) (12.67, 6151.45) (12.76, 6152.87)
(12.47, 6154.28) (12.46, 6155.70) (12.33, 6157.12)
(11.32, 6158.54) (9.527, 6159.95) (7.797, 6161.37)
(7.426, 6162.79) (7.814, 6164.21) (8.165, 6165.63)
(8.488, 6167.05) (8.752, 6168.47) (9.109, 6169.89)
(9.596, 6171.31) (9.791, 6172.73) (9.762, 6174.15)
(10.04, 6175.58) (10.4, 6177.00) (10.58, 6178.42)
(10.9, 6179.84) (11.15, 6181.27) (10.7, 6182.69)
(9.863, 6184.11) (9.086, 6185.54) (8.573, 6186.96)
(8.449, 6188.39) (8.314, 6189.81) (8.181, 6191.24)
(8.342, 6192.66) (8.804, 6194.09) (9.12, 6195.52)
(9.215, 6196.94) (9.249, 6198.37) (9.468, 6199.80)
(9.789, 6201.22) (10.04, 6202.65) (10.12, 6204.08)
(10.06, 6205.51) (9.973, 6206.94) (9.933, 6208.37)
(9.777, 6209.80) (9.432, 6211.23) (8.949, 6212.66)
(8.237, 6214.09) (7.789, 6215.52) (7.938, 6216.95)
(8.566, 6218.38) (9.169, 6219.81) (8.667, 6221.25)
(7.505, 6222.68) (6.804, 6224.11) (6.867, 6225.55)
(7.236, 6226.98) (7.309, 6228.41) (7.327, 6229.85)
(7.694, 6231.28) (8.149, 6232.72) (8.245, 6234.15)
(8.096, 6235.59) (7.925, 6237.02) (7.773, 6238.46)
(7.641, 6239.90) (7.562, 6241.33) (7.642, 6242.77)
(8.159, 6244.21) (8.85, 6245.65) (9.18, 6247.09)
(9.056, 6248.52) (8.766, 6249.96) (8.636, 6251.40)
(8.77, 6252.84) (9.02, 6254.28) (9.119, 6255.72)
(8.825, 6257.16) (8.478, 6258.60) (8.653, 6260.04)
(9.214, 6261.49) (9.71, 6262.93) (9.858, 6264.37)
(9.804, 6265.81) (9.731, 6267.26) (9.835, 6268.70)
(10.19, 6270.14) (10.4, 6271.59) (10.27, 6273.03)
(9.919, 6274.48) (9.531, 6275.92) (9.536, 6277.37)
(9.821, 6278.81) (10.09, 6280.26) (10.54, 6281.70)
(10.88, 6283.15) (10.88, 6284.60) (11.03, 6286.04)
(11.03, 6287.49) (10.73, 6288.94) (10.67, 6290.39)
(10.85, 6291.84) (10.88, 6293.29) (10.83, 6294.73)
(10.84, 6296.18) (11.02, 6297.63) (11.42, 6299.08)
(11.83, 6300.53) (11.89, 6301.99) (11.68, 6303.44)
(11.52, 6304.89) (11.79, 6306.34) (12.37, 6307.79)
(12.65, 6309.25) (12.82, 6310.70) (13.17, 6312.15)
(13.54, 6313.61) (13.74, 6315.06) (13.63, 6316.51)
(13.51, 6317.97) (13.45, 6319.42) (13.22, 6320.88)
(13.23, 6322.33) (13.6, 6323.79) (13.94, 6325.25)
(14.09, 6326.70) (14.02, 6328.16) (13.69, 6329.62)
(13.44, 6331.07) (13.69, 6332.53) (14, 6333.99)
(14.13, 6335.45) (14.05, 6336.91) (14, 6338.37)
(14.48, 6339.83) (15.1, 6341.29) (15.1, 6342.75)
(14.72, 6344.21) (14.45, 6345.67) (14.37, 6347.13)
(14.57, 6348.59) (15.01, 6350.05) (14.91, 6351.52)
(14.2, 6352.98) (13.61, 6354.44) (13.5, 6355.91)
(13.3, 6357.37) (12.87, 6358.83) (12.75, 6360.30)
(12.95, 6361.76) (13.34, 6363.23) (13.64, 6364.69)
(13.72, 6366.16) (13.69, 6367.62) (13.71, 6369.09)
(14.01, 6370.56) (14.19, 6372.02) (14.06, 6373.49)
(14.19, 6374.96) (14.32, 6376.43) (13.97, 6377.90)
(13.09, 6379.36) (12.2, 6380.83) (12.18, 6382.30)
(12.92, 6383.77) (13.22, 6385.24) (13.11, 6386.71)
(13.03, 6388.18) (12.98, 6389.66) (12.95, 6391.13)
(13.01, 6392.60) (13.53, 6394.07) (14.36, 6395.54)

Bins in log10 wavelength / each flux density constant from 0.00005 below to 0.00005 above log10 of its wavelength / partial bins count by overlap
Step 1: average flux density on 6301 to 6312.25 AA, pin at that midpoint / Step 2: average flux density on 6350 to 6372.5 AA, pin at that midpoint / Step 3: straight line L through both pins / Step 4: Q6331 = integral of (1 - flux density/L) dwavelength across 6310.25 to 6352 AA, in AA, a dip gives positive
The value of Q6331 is -3.72 AA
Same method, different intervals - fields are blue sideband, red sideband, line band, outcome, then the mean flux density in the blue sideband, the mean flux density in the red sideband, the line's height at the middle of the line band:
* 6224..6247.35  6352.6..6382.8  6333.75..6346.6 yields -2.2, 7.79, 13.5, 12.3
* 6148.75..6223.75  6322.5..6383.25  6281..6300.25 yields 2.1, 9.6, 13.9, 12.3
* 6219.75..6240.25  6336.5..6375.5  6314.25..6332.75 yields -1.9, 7.71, 14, 12.4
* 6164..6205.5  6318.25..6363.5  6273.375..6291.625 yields 2.7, 9.4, 13.9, 12.2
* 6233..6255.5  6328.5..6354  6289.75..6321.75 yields 0.0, 8.37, 14.3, 12.2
